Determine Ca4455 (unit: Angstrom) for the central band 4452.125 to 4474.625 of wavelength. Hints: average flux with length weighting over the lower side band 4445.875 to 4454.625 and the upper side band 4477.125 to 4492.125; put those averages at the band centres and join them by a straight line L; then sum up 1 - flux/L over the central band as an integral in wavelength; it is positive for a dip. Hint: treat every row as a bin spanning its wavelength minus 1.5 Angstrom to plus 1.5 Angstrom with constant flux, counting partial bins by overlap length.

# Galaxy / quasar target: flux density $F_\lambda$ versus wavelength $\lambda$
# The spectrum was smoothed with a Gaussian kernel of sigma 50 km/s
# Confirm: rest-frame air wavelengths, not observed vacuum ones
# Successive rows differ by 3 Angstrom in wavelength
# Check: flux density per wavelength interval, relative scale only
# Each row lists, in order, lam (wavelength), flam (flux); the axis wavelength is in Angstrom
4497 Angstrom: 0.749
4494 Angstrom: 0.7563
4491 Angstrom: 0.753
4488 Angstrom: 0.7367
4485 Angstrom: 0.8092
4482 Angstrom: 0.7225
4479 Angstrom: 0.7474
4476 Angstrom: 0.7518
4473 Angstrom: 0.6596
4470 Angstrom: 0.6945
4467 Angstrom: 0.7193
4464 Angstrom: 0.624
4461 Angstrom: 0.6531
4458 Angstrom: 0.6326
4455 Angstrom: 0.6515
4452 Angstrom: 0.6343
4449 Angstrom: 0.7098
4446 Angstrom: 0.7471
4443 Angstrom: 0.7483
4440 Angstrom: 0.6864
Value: 1.6 Angstrom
